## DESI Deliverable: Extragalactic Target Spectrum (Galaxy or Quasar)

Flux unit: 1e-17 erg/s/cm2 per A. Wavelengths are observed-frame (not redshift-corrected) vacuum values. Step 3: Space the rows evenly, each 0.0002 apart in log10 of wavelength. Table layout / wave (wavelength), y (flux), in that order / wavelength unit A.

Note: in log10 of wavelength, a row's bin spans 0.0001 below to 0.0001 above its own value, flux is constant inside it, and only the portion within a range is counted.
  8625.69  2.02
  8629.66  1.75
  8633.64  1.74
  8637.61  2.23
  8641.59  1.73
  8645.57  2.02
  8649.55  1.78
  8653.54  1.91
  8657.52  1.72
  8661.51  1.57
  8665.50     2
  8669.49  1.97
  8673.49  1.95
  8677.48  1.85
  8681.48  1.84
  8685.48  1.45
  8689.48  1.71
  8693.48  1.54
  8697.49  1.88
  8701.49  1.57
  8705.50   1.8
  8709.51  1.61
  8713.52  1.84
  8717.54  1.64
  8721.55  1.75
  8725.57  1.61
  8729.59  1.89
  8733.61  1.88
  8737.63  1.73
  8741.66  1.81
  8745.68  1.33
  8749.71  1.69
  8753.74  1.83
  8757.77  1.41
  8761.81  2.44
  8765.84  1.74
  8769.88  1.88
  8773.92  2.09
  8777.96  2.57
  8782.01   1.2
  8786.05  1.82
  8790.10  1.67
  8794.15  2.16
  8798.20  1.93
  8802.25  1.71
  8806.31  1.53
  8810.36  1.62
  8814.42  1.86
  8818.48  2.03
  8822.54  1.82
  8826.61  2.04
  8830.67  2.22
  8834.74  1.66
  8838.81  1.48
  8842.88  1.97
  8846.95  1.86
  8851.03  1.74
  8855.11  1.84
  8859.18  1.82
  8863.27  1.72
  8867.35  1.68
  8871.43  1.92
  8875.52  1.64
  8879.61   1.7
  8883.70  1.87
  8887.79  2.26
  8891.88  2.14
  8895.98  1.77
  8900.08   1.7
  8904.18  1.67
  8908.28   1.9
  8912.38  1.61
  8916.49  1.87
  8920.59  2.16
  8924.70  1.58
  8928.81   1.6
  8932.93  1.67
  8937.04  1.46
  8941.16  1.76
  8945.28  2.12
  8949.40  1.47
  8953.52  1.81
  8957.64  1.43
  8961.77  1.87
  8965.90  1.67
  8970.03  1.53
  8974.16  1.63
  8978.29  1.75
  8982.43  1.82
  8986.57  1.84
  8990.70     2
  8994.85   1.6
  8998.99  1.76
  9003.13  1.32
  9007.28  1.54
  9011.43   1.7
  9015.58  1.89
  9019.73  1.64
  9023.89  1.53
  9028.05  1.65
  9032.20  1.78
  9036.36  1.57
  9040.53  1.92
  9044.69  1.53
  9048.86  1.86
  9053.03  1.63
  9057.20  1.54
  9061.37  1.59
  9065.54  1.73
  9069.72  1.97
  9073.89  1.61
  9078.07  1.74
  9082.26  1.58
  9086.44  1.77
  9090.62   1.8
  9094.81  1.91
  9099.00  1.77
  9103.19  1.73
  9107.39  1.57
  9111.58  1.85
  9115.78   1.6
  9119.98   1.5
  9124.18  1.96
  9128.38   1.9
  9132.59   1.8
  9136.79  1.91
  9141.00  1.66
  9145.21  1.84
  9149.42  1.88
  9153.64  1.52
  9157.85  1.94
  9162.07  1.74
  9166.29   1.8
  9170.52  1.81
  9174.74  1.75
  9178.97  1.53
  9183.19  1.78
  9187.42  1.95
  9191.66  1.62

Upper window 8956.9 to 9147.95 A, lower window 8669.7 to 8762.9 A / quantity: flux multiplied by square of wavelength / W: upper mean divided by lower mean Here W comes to 1.06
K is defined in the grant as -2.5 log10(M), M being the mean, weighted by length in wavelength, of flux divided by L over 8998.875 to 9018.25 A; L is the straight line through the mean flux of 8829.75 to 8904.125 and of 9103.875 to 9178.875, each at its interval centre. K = 0.101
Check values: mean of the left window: 1.82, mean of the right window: 1.76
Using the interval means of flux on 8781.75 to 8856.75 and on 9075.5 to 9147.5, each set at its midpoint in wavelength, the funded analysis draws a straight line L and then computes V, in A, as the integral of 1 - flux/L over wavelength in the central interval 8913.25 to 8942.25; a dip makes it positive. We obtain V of 1.12 A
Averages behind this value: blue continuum 1.81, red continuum 1.76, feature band 1.72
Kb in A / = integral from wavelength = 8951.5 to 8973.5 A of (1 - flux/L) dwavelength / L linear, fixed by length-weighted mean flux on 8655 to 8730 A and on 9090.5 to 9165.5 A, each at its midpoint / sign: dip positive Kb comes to 1.3 A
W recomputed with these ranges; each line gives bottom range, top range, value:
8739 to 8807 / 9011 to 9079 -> 0.99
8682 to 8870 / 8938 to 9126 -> 1.01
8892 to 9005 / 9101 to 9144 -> 1.05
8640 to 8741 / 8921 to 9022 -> 1.02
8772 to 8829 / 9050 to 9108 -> 0.98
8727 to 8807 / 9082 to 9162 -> 1.05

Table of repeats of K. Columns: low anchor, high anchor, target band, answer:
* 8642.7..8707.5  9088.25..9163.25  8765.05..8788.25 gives -0.06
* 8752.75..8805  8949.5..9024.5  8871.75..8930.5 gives -0.04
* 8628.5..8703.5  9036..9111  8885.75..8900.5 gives -0.14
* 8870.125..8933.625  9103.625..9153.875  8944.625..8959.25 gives 0.08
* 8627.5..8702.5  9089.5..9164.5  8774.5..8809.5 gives -0.02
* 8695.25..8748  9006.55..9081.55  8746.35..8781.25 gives -0.11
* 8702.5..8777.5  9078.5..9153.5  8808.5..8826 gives -0.04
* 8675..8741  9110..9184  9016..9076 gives 0.04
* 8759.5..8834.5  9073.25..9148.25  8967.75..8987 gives 0.07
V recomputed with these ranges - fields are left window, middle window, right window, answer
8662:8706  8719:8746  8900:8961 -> 0.4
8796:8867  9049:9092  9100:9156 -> 1.5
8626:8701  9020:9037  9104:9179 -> 1.3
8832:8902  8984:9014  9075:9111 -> 1.4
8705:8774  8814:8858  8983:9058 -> -3.2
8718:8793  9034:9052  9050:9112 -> 0.1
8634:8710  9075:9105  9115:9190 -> 0.4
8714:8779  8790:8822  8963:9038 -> -0.6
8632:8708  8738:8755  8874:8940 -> 1.3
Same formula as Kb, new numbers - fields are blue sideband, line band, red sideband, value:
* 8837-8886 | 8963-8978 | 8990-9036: 0.5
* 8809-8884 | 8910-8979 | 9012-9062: 1.6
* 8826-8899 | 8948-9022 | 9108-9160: 5.3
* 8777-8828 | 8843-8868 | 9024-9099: 0.1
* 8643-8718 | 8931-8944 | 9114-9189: 0.8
